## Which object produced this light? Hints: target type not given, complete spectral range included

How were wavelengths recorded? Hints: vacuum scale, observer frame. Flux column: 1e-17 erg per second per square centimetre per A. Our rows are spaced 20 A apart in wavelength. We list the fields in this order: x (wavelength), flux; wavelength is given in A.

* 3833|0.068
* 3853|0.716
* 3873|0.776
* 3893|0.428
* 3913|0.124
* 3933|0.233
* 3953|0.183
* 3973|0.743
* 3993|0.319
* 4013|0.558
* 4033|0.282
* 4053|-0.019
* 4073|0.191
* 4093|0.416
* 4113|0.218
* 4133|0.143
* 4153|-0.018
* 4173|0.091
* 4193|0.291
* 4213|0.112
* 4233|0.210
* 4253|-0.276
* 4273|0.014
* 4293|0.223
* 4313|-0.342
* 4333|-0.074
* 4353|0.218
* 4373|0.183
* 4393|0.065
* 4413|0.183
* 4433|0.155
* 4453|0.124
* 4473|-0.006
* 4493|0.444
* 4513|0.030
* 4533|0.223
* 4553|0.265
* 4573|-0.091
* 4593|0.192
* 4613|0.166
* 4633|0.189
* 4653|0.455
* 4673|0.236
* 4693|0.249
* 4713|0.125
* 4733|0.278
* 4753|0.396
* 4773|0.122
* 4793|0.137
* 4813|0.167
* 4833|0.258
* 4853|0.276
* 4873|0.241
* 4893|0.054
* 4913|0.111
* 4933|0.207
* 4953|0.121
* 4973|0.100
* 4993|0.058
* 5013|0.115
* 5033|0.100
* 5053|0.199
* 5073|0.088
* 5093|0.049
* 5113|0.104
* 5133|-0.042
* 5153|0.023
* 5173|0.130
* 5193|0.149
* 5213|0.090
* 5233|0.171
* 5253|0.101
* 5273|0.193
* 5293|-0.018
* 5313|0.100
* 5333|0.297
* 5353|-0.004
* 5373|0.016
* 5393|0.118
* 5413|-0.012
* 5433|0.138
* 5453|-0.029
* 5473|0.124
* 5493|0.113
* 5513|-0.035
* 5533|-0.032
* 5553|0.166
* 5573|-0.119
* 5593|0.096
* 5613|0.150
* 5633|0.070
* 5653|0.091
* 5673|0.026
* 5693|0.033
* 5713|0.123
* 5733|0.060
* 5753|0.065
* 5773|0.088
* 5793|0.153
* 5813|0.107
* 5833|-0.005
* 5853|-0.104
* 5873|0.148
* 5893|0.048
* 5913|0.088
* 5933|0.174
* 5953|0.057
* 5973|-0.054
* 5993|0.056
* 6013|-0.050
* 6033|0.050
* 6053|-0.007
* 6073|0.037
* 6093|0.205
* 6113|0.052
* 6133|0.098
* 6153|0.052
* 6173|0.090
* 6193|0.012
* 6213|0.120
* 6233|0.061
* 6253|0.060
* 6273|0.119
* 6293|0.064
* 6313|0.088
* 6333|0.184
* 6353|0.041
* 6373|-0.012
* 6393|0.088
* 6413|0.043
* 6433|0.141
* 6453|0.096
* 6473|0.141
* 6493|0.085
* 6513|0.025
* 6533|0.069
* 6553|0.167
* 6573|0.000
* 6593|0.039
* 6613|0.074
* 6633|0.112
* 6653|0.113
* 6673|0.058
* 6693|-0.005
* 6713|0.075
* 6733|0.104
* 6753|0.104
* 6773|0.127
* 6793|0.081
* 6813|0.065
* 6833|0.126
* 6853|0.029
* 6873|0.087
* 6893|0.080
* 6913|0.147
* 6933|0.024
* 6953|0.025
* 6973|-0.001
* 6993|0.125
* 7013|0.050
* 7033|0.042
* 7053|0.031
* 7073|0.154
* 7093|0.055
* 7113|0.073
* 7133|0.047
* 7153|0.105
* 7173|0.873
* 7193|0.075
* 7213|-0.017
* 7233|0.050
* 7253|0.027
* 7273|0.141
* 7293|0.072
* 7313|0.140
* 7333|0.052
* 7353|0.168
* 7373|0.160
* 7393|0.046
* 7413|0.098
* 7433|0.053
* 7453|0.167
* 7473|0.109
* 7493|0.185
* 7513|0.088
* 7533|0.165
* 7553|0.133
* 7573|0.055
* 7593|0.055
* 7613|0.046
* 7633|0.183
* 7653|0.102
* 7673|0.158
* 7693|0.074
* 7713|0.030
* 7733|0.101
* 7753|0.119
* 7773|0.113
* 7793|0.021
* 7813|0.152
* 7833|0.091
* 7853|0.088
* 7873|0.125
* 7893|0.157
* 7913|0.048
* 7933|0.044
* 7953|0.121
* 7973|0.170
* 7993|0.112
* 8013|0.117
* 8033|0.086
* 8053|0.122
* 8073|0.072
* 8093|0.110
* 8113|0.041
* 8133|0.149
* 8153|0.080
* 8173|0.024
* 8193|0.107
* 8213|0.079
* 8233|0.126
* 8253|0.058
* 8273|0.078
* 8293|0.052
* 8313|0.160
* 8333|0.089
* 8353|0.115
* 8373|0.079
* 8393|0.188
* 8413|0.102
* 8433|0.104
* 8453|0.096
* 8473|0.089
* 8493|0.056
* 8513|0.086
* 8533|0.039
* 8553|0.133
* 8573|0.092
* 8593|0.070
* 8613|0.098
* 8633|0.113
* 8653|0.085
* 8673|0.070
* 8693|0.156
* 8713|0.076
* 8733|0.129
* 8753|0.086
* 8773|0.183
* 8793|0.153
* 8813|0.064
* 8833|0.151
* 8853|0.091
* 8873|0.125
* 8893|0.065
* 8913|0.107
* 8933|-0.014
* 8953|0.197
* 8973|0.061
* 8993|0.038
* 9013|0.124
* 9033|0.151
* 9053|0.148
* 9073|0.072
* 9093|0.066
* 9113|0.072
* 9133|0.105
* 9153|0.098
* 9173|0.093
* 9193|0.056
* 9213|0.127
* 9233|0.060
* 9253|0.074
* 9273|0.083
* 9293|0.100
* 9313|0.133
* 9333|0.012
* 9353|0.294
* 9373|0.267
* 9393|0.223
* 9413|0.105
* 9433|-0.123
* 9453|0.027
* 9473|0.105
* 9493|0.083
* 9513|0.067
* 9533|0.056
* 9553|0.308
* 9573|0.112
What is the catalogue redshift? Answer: 0.92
